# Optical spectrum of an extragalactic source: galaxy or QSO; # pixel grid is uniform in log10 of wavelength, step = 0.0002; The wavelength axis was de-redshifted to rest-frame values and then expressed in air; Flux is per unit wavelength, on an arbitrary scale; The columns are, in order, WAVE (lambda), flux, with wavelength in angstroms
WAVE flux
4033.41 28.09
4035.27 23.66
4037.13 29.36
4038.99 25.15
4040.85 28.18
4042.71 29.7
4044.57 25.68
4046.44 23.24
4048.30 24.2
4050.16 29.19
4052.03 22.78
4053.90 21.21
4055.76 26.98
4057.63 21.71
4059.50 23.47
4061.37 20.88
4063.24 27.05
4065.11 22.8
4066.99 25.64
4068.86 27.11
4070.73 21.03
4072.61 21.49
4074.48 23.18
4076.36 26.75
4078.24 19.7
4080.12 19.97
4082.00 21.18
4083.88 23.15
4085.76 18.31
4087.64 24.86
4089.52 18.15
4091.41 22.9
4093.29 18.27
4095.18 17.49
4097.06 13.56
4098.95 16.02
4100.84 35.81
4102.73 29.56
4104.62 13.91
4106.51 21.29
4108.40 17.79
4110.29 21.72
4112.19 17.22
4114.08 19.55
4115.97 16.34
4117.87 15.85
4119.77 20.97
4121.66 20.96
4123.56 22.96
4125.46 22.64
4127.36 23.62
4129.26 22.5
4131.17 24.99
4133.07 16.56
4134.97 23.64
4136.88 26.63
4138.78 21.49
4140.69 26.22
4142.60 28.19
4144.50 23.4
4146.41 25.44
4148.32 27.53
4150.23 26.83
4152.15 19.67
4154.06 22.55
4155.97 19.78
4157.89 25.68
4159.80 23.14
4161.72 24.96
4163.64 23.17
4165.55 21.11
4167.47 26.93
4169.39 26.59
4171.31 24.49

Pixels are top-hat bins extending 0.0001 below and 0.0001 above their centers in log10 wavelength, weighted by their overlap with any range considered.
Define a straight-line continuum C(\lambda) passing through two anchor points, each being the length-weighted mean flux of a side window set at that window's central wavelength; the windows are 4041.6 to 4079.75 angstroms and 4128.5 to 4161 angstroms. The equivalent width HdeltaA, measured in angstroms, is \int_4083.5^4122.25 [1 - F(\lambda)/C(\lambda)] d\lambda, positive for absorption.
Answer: 6.22 angstroms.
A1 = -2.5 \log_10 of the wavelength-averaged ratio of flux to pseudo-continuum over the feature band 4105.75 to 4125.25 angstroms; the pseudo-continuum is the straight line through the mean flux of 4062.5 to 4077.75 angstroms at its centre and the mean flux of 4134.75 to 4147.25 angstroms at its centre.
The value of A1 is 0.26 mag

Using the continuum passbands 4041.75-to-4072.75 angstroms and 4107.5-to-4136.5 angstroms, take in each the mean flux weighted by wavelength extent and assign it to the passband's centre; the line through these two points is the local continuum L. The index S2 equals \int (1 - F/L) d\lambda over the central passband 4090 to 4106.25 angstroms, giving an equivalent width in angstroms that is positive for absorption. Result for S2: 0.8 angstroms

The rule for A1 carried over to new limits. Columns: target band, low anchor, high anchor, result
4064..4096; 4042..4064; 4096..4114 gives 0.03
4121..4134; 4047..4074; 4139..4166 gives 0.09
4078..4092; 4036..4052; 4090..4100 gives -0.08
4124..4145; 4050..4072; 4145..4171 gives 0.02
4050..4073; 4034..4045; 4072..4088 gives 0.02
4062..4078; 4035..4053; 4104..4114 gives -0.04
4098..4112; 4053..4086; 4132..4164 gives 0.06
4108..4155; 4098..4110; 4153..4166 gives 0.02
